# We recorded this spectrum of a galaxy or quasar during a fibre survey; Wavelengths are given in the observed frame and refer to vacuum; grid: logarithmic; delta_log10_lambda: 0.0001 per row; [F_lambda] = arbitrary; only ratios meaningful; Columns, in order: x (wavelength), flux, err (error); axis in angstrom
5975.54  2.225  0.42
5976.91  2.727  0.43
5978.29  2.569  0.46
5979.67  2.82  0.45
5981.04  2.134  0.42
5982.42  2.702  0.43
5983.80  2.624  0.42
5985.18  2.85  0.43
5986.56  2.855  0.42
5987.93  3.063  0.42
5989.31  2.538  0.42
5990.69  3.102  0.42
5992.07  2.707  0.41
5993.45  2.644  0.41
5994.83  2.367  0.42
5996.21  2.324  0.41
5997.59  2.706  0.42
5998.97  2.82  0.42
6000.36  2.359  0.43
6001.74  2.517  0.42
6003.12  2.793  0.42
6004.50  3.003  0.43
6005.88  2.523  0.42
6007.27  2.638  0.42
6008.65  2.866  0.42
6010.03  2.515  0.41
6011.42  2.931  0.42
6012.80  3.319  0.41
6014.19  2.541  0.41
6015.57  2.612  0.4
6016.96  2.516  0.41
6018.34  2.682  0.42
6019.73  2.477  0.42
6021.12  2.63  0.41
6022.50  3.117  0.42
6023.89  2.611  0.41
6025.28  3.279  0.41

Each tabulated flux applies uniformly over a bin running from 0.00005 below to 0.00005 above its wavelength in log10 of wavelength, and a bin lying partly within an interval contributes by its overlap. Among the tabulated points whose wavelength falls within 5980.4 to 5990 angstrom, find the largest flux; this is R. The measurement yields 3.063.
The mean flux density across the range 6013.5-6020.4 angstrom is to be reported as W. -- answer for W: 2.57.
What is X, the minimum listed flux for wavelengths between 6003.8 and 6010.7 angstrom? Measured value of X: 2.515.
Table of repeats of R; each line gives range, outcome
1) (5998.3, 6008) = 3.003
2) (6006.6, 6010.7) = 2.866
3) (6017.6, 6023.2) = 3.117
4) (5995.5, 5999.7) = 2.82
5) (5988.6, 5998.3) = 3.102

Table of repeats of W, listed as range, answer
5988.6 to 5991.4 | 2.82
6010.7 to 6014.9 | 2.93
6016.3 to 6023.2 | 2.69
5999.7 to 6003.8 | 2.56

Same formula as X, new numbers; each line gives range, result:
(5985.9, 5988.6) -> 2.855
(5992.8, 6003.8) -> 2.324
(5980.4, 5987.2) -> 2.134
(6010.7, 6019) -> 2.516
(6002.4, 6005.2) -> 2.793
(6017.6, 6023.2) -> 2.477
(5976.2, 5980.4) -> 2.569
